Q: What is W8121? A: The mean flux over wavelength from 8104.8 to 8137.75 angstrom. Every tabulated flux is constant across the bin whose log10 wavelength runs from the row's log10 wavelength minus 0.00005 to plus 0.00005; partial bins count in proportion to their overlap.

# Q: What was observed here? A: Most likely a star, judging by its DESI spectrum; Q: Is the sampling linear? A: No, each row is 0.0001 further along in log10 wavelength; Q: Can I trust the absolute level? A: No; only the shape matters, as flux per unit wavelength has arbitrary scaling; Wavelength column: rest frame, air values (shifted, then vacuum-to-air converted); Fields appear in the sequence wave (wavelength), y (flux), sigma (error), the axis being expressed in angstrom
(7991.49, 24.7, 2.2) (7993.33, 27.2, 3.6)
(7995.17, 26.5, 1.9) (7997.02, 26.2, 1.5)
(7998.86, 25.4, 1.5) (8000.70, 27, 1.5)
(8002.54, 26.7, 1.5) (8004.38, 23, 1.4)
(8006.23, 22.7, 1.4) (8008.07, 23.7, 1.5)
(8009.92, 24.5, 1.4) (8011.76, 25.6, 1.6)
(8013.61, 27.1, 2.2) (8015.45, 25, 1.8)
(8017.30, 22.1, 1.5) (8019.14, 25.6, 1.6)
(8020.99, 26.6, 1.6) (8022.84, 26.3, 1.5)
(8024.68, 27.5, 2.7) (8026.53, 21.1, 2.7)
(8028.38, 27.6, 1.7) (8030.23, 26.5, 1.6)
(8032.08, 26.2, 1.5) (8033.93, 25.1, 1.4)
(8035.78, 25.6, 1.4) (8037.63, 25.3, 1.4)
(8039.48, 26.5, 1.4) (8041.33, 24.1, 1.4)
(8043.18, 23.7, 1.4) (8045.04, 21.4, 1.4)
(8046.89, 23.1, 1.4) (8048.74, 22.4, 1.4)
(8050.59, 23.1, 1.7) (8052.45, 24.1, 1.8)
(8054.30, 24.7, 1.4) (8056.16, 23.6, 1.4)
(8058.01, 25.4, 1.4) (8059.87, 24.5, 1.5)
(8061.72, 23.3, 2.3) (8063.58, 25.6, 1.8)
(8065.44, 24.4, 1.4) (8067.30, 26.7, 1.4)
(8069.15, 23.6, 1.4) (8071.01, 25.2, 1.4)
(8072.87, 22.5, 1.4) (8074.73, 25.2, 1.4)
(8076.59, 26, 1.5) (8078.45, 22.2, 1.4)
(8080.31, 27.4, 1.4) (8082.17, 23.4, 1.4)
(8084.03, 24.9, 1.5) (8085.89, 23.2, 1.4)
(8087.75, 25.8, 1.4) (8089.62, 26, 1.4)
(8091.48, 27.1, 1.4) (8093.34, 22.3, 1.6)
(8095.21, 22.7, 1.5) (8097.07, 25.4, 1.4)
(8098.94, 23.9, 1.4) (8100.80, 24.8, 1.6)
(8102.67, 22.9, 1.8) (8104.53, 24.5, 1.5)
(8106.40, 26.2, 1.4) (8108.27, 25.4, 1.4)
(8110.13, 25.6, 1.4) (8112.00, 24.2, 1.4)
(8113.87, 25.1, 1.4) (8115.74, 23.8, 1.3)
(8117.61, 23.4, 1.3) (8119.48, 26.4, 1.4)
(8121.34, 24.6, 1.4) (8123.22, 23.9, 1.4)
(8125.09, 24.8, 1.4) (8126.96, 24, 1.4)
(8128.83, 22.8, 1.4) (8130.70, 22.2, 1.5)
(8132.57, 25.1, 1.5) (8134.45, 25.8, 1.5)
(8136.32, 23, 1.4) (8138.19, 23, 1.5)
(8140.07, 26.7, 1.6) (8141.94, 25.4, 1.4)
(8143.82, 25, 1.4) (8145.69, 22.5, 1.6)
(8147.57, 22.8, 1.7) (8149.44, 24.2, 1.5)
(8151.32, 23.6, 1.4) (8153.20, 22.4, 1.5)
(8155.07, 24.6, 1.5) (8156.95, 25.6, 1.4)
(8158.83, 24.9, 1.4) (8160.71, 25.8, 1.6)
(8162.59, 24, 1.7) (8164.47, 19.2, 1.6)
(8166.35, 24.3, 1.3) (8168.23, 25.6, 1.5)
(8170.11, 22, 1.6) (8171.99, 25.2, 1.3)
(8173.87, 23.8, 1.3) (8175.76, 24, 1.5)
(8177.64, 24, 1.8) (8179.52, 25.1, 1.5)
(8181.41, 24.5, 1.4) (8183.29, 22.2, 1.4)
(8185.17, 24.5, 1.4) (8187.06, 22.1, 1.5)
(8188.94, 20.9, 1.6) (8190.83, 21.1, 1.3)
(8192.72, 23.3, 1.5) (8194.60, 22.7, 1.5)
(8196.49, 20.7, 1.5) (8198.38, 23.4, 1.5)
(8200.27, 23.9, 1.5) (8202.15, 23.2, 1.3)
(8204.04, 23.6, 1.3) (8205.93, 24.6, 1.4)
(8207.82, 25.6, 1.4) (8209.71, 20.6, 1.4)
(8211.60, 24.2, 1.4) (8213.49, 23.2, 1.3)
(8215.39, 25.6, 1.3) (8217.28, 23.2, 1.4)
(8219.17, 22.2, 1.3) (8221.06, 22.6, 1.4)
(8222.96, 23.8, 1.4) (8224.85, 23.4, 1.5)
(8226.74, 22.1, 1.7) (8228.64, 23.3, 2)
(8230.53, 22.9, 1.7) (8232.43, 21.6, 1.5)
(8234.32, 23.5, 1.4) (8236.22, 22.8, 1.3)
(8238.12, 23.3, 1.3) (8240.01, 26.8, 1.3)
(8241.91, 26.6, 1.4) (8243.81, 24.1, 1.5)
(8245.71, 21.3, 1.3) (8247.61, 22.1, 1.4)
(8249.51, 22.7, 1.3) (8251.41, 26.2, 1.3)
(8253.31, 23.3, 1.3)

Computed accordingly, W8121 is 24.5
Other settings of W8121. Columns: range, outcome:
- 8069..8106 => 24.5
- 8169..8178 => 23.8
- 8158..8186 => 23.9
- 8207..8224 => 23.4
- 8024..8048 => 24.8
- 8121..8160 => 24.1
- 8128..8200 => 23.6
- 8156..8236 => 23.4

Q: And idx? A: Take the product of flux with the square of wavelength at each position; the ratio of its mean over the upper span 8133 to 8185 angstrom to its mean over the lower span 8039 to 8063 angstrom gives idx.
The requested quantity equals 1.0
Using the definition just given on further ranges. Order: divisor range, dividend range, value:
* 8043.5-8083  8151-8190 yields 1.01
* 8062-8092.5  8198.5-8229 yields 0.97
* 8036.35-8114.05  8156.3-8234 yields 0.98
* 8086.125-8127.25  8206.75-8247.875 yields 0.98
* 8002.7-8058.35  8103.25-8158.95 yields 1.01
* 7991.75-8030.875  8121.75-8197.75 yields 0.97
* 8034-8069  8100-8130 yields 1.02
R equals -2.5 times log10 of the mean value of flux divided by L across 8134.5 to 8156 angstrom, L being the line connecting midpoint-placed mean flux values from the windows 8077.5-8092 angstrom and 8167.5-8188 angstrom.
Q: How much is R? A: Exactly 0.01 mag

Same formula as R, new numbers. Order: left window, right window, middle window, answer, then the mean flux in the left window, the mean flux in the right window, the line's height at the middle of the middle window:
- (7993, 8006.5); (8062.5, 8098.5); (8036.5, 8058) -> 0.05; 25.6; 24.7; 25.1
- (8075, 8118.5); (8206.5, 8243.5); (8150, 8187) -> 0.01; 24.6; 23.6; 24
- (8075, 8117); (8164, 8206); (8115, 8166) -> 0.00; 24.7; 23.2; 24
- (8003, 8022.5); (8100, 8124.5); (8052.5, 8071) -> 0.00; 24.7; 24.7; 24.7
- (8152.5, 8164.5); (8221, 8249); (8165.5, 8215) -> 0.02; 24.2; 23.4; 23.8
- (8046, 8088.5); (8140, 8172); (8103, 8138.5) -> -0.01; 24.4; 24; 24.1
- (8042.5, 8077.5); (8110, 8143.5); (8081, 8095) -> -0.02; 24.1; 24.4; 24.2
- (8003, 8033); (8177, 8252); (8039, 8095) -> 0.01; 25.1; 23.3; 24.7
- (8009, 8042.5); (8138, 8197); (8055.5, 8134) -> 0.00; 25.5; 23.6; 24.6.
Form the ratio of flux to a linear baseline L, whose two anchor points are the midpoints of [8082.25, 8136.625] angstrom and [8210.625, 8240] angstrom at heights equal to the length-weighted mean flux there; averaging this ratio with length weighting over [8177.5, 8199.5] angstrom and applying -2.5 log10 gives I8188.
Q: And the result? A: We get 0.04 mag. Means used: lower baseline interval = 24.5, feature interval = 22.8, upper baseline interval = 23.3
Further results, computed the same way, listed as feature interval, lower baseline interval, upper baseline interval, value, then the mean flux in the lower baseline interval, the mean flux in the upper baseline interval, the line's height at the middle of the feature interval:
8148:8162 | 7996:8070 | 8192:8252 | -0.022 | 24.8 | 23.4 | 23.9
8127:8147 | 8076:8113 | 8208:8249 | 0.006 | 24.7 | 23.3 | 24.3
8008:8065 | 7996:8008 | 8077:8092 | 0.012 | 25.1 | 25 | 25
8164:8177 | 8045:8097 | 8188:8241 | -0.004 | 24.3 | 23.1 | 23.5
